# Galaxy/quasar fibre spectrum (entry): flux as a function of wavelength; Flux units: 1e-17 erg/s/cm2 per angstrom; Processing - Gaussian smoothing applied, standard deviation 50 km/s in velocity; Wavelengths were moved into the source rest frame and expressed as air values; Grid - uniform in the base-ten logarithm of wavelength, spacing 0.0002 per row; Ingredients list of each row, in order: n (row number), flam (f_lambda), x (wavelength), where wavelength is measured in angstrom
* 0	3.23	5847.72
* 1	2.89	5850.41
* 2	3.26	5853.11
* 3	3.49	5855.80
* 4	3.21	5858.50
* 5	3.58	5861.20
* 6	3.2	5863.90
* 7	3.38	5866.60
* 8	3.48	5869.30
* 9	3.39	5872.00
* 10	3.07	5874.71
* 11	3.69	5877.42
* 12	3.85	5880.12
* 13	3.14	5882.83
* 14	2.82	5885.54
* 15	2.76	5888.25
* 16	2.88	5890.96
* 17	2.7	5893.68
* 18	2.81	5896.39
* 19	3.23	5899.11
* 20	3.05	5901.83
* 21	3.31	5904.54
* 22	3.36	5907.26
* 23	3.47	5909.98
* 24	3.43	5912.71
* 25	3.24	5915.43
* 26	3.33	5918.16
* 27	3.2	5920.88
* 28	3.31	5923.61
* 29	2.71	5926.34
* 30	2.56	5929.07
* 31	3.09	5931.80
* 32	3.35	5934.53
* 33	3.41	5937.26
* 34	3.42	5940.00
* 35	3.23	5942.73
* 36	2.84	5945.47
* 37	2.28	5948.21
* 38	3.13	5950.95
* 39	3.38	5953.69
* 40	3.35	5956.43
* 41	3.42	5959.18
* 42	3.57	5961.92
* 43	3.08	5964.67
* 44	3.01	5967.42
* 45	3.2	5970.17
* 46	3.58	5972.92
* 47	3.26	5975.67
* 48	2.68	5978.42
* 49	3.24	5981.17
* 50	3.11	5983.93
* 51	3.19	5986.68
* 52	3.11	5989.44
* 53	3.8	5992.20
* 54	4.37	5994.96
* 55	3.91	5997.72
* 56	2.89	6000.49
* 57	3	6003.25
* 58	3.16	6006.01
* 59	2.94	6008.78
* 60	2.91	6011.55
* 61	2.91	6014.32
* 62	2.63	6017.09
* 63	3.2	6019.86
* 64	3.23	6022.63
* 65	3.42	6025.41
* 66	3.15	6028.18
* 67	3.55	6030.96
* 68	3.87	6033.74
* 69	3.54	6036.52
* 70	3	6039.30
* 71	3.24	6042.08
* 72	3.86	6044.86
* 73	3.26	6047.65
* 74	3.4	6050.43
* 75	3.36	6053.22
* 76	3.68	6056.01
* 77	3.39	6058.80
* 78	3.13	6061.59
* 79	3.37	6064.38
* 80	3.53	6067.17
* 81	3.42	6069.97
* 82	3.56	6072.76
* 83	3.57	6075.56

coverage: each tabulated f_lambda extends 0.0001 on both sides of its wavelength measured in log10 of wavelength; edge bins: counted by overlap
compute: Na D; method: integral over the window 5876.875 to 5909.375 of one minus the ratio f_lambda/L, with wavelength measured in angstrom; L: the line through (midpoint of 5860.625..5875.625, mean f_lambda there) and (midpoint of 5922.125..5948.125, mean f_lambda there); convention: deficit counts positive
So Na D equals 1.14 angstrom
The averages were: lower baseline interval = 3.35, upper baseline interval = 3.06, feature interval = 3.13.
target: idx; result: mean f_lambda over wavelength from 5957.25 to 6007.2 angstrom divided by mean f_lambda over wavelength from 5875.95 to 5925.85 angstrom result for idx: 1.0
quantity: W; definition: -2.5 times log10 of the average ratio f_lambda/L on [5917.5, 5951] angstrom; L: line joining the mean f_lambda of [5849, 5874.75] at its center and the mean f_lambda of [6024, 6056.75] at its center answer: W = 0.10 mag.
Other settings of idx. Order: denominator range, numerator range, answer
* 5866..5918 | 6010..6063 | 1.03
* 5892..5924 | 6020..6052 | 1.06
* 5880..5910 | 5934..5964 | 1.05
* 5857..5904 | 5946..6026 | 1.00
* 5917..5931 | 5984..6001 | 1.17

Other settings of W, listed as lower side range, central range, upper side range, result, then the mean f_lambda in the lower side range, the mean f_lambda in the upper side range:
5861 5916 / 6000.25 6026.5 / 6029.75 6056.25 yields 0.131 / 3.22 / 3.47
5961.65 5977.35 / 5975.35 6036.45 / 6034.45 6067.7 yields 0.020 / 3.25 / 3.4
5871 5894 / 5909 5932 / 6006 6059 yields 0.016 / 3.16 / 3.29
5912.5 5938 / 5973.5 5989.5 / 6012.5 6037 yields 0.030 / 3.15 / 3.26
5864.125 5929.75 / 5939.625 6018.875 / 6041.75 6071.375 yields 0.039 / 3.18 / 3.43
